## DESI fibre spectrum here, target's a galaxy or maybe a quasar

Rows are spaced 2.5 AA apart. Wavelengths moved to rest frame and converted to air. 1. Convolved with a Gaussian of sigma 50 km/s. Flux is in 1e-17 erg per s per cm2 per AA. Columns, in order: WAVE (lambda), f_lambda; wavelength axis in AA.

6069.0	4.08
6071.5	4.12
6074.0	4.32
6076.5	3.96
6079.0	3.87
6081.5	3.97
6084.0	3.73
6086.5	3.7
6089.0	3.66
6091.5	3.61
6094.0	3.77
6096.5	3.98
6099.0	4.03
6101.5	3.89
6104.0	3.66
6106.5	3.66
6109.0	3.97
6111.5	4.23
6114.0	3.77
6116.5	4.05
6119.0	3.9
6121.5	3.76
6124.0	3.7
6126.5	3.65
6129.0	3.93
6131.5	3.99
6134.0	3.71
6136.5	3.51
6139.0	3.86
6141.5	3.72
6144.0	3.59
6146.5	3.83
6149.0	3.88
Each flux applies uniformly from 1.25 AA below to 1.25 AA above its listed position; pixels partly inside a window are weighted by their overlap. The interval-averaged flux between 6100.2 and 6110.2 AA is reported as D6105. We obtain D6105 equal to 3.8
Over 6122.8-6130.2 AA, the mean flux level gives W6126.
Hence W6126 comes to 3.76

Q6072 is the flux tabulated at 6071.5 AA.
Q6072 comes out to 4.12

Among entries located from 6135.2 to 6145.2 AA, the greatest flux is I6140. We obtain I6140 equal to 3.86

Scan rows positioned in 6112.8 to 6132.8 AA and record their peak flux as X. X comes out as 4.05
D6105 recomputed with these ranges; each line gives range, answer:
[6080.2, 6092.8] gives 3.73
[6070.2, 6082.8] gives 4.05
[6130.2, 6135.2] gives 3.85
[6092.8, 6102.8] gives 3.92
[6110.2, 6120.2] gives 3.99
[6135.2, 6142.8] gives 3.7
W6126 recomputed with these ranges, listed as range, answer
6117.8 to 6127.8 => 3.75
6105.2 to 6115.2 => 3.91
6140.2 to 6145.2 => 3.66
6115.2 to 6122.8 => 3.9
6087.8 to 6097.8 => 3.76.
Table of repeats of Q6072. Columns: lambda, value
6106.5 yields 3.66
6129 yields 3.93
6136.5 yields 3.51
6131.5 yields 3.99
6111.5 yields 4.23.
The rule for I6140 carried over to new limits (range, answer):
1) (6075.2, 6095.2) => 3.97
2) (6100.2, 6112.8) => 4.23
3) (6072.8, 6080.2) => 4.32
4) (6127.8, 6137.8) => 3.99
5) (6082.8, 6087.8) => 3.73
